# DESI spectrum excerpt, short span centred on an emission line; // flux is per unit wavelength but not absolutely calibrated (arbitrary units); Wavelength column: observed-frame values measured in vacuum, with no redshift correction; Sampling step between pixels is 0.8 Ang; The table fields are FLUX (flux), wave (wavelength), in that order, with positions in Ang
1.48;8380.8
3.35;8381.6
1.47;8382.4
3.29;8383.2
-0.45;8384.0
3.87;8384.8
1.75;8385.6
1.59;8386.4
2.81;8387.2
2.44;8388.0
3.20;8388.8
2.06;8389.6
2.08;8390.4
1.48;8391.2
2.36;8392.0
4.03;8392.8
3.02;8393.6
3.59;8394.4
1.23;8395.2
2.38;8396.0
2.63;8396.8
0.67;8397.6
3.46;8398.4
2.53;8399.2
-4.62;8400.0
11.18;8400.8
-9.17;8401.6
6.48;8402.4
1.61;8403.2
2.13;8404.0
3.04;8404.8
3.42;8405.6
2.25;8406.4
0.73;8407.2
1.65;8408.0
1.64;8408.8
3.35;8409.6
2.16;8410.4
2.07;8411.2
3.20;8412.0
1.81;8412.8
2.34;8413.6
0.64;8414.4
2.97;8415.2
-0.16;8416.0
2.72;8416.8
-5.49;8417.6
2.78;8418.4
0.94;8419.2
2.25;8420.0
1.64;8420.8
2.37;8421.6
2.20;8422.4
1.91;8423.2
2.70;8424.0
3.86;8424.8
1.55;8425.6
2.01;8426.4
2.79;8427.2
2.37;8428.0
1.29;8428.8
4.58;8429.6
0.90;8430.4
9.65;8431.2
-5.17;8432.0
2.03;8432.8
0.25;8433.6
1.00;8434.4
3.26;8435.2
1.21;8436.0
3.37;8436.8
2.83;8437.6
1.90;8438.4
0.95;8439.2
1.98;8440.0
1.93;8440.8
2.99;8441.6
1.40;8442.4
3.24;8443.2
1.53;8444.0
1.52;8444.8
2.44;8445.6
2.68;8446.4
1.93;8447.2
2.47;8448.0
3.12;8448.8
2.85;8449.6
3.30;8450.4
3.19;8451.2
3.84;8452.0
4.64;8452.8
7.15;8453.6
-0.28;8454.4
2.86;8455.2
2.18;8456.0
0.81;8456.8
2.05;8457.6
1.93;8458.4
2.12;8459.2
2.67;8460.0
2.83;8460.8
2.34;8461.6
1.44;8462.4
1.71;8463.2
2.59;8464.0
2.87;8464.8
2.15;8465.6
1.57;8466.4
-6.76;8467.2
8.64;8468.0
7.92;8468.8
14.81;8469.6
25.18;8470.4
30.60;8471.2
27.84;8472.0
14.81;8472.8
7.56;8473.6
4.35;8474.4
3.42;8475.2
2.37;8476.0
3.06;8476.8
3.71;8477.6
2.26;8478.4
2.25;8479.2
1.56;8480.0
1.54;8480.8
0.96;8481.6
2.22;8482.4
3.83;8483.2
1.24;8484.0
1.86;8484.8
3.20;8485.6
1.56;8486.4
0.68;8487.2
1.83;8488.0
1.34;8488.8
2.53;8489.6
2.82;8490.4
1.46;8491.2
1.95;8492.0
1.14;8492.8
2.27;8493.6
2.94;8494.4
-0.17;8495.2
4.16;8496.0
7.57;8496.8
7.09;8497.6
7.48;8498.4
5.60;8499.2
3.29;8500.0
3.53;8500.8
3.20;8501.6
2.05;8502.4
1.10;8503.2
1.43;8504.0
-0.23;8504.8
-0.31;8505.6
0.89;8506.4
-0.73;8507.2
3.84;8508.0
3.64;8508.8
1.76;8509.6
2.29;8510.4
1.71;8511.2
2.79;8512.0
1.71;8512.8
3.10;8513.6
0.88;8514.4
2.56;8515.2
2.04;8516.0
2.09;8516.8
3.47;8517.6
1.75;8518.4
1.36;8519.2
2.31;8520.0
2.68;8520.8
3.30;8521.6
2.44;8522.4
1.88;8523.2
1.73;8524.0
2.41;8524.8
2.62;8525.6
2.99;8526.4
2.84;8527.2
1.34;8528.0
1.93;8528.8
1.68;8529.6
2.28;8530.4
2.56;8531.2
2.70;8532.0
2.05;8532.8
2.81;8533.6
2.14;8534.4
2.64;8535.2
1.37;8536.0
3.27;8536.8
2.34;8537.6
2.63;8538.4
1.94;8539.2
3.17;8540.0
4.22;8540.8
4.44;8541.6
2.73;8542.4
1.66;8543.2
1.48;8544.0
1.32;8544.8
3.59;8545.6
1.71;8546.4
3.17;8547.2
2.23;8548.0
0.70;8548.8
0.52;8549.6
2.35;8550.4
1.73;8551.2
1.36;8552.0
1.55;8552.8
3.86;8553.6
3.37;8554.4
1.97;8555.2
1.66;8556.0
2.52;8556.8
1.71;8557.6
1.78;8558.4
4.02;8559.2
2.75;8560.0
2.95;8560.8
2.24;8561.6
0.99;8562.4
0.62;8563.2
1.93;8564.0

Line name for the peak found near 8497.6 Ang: [N II]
